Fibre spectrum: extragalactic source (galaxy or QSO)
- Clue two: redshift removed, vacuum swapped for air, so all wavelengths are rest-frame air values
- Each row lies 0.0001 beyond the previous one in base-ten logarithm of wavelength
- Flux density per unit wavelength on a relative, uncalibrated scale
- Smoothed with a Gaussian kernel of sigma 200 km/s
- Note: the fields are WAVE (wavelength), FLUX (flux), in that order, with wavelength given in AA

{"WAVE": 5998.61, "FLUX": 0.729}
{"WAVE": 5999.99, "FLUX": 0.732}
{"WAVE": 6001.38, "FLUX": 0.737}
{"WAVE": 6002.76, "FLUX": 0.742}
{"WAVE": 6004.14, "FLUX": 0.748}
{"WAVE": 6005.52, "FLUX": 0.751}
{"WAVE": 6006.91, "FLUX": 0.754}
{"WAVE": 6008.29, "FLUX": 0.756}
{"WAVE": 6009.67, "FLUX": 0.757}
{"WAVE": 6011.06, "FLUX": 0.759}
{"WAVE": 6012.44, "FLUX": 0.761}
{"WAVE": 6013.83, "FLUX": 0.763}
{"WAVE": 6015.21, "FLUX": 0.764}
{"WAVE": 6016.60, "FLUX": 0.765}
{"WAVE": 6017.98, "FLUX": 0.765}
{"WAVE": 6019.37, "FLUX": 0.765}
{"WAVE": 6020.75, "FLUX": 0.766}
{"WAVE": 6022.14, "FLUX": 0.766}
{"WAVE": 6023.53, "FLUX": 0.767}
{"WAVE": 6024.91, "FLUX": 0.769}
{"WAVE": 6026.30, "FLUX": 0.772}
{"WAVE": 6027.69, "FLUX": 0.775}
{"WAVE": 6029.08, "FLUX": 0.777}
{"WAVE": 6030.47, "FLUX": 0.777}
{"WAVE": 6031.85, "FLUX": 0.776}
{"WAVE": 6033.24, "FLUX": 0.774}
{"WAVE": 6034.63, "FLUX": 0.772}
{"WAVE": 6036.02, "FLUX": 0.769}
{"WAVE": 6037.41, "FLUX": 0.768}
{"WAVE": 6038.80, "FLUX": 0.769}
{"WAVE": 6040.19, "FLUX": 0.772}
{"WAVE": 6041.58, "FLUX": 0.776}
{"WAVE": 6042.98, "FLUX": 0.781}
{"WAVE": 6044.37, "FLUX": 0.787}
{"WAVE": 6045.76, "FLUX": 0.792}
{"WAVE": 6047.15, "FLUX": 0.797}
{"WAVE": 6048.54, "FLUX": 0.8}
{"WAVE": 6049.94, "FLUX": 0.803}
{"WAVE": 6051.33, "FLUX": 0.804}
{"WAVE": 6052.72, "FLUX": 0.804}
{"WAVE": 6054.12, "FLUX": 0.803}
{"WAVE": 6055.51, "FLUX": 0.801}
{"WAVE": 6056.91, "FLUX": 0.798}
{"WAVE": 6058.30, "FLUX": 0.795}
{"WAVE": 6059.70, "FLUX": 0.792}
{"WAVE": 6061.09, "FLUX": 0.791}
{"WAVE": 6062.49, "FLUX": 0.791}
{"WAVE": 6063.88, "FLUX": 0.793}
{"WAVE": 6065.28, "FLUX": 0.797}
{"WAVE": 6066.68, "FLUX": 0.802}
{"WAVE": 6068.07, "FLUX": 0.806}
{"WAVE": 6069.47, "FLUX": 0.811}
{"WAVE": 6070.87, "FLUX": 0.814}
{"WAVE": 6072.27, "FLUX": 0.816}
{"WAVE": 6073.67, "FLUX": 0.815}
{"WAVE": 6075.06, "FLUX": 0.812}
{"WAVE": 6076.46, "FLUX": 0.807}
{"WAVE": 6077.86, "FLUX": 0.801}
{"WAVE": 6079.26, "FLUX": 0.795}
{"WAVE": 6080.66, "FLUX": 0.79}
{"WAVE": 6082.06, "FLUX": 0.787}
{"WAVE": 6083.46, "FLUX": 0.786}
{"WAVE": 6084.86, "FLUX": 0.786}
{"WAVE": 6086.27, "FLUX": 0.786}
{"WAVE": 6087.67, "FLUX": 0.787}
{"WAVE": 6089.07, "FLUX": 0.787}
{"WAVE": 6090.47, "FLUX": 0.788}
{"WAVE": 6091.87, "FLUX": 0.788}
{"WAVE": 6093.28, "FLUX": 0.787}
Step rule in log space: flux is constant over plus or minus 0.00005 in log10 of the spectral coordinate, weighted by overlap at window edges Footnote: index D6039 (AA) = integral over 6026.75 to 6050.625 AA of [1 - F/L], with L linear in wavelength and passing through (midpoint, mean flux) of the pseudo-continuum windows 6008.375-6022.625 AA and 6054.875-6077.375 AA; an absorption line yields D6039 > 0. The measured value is 0.02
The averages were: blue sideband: 0.763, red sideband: 0.803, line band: 0.78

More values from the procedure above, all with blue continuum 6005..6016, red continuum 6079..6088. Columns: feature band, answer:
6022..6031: -0.1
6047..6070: -0.7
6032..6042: 0.0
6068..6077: -0.3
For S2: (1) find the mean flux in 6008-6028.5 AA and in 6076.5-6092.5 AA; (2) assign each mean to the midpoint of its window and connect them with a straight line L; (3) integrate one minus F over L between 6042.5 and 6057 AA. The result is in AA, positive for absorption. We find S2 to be -0.4 AA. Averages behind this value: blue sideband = 0.765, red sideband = 0.79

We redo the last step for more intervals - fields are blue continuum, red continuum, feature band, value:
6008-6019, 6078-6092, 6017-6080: -1.1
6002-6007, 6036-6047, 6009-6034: -0.2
